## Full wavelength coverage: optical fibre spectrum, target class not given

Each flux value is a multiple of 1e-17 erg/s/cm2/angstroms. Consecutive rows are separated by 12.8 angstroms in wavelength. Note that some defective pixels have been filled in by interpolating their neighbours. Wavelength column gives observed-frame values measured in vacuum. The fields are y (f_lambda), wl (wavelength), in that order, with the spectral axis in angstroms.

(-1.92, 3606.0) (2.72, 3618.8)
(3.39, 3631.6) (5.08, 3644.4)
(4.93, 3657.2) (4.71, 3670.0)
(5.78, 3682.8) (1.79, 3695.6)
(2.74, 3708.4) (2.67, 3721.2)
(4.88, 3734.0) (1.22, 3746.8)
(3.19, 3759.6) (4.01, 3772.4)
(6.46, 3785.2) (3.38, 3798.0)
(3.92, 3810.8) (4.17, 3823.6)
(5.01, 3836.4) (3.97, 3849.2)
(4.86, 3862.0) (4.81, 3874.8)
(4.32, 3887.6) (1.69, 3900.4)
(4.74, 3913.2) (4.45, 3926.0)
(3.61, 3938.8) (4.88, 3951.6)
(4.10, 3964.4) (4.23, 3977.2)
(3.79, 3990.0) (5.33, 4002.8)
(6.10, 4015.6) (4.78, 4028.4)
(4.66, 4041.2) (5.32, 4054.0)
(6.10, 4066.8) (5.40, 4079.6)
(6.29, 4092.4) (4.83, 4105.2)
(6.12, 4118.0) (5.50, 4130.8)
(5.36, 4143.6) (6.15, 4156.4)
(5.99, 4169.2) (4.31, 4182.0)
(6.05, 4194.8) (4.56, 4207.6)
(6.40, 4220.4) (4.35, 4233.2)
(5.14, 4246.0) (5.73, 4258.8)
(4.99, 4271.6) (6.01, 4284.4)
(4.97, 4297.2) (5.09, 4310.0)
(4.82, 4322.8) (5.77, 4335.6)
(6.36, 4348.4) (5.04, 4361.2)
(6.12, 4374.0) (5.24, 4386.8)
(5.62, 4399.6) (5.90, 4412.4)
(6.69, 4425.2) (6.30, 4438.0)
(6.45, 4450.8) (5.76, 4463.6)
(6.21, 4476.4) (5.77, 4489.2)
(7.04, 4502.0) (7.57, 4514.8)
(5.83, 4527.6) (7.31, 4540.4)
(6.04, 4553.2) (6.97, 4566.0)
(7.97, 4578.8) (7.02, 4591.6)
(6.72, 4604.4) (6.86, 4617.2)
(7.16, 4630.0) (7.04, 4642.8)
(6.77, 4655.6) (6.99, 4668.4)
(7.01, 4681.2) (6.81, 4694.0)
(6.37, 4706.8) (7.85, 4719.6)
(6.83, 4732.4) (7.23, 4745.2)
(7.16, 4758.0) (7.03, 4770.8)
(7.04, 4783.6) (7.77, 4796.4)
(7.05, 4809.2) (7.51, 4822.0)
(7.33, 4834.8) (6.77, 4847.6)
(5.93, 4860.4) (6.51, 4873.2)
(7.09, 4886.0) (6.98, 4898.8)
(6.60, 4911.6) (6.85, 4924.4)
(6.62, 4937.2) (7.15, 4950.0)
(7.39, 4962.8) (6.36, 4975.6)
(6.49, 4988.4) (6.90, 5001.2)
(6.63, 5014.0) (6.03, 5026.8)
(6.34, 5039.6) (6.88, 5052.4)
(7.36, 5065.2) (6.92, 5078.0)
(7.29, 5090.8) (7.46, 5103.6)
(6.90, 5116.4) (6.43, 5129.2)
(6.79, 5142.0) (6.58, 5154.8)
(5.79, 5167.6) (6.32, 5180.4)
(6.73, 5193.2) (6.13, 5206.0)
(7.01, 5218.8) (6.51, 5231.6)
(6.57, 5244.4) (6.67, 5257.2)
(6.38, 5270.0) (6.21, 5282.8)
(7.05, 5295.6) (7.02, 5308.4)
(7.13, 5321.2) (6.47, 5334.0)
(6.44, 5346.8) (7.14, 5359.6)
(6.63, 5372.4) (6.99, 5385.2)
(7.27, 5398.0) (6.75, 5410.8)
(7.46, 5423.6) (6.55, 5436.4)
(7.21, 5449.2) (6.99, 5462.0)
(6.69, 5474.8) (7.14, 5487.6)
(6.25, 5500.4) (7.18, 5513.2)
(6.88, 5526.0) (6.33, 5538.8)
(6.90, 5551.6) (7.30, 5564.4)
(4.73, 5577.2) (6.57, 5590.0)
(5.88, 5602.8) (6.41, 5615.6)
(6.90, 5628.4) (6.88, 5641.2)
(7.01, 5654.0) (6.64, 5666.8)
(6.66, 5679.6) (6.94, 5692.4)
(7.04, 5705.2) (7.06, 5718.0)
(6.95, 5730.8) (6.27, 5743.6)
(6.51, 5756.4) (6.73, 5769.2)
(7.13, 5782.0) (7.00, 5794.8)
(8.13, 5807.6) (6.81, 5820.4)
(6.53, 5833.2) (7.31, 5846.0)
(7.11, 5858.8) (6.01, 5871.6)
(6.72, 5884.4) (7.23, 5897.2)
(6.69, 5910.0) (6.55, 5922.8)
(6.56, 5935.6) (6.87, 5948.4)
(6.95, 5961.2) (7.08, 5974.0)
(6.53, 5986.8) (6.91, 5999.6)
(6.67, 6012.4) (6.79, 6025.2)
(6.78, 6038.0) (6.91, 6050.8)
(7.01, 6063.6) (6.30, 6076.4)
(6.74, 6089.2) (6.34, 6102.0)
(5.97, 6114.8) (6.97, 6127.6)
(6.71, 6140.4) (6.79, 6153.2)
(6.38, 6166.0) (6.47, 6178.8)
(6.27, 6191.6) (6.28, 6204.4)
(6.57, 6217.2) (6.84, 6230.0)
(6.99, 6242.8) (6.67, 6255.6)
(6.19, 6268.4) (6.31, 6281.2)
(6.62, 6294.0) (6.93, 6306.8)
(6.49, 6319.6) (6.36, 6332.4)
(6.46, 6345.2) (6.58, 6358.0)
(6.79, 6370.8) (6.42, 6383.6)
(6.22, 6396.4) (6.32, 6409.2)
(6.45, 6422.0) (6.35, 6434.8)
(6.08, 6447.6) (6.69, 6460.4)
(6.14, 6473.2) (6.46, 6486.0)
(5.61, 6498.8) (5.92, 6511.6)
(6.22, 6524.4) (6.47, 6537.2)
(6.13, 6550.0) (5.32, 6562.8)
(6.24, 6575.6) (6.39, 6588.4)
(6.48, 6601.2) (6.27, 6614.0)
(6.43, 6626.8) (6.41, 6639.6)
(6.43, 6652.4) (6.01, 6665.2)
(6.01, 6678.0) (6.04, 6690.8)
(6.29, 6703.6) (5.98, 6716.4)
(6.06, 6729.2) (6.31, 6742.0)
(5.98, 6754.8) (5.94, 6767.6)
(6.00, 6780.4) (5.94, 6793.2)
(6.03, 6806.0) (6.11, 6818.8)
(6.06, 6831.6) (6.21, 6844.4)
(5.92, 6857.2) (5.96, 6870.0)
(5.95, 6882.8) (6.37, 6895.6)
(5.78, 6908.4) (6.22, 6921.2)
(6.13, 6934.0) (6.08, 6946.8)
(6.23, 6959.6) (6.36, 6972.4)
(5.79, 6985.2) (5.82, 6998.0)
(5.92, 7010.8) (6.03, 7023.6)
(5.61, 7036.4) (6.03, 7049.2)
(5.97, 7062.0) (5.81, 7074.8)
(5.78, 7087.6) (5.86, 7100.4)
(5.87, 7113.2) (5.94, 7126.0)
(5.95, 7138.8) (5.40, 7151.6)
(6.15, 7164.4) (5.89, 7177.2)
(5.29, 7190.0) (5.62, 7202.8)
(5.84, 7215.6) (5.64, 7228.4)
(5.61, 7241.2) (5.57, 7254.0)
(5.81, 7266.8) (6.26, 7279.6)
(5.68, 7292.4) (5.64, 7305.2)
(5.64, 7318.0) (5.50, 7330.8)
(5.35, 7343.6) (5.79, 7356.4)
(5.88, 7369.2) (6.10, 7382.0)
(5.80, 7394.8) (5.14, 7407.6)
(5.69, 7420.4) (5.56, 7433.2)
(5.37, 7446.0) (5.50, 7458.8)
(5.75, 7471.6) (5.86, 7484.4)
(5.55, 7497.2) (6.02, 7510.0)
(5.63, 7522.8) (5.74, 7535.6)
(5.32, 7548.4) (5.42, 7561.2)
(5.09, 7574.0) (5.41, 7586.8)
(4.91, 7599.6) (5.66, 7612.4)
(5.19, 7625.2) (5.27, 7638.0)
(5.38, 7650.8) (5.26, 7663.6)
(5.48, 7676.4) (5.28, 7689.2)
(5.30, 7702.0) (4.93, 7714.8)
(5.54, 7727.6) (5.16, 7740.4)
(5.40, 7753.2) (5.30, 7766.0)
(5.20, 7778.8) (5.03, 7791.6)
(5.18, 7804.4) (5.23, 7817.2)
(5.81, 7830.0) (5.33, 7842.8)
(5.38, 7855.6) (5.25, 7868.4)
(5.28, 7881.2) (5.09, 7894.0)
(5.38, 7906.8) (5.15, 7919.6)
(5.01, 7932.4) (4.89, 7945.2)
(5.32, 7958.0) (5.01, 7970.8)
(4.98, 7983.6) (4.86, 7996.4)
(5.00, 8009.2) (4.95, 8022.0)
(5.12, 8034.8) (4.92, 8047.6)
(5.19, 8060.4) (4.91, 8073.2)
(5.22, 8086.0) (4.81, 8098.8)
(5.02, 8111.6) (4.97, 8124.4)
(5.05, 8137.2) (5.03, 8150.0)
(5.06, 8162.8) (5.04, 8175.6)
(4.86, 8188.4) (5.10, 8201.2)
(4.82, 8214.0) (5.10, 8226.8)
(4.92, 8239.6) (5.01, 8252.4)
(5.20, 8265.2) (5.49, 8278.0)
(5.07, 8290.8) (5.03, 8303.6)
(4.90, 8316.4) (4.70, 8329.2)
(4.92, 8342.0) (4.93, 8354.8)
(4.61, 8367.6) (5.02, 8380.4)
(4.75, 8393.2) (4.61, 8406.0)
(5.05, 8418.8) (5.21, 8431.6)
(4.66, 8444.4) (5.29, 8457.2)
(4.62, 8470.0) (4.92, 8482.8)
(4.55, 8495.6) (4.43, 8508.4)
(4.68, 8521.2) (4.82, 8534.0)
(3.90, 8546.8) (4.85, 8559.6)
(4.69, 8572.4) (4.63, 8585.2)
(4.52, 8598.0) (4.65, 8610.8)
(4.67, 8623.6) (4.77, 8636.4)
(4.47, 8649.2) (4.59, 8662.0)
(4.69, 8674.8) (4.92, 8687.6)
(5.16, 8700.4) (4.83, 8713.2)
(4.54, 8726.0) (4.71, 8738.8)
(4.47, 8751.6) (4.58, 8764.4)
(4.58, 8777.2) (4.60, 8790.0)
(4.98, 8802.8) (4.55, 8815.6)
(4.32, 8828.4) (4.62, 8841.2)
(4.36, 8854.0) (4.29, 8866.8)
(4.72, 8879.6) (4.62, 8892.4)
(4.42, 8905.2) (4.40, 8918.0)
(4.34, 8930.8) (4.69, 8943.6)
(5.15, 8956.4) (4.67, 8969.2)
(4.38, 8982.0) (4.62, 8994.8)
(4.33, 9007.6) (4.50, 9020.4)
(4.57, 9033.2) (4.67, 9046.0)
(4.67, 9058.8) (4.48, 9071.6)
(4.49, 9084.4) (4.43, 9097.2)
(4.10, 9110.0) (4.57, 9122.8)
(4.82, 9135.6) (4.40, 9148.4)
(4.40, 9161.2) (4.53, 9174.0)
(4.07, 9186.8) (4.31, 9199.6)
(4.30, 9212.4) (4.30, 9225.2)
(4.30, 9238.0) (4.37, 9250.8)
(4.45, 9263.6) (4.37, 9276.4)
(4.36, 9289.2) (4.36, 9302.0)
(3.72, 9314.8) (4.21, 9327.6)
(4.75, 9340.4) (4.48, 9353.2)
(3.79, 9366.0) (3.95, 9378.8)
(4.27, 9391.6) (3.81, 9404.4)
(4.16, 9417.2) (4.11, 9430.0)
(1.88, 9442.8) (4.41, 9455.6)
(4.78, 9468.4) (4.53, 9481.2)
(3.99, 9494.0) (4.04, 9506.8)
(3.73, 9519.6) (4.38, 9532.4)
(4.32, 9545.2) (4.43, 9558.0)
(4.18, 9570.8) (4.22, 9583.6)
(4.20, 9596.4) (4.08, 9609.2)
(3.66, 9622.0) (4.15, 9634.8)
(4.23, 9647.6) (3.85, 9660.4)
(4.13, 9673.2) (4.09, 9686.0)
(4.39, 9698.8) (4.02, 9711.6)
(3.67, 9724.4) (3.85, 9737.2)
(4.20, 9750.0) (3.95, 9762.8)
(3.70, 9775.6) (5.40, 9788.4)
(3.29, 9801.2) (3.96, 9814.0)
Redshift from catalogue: 0.000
